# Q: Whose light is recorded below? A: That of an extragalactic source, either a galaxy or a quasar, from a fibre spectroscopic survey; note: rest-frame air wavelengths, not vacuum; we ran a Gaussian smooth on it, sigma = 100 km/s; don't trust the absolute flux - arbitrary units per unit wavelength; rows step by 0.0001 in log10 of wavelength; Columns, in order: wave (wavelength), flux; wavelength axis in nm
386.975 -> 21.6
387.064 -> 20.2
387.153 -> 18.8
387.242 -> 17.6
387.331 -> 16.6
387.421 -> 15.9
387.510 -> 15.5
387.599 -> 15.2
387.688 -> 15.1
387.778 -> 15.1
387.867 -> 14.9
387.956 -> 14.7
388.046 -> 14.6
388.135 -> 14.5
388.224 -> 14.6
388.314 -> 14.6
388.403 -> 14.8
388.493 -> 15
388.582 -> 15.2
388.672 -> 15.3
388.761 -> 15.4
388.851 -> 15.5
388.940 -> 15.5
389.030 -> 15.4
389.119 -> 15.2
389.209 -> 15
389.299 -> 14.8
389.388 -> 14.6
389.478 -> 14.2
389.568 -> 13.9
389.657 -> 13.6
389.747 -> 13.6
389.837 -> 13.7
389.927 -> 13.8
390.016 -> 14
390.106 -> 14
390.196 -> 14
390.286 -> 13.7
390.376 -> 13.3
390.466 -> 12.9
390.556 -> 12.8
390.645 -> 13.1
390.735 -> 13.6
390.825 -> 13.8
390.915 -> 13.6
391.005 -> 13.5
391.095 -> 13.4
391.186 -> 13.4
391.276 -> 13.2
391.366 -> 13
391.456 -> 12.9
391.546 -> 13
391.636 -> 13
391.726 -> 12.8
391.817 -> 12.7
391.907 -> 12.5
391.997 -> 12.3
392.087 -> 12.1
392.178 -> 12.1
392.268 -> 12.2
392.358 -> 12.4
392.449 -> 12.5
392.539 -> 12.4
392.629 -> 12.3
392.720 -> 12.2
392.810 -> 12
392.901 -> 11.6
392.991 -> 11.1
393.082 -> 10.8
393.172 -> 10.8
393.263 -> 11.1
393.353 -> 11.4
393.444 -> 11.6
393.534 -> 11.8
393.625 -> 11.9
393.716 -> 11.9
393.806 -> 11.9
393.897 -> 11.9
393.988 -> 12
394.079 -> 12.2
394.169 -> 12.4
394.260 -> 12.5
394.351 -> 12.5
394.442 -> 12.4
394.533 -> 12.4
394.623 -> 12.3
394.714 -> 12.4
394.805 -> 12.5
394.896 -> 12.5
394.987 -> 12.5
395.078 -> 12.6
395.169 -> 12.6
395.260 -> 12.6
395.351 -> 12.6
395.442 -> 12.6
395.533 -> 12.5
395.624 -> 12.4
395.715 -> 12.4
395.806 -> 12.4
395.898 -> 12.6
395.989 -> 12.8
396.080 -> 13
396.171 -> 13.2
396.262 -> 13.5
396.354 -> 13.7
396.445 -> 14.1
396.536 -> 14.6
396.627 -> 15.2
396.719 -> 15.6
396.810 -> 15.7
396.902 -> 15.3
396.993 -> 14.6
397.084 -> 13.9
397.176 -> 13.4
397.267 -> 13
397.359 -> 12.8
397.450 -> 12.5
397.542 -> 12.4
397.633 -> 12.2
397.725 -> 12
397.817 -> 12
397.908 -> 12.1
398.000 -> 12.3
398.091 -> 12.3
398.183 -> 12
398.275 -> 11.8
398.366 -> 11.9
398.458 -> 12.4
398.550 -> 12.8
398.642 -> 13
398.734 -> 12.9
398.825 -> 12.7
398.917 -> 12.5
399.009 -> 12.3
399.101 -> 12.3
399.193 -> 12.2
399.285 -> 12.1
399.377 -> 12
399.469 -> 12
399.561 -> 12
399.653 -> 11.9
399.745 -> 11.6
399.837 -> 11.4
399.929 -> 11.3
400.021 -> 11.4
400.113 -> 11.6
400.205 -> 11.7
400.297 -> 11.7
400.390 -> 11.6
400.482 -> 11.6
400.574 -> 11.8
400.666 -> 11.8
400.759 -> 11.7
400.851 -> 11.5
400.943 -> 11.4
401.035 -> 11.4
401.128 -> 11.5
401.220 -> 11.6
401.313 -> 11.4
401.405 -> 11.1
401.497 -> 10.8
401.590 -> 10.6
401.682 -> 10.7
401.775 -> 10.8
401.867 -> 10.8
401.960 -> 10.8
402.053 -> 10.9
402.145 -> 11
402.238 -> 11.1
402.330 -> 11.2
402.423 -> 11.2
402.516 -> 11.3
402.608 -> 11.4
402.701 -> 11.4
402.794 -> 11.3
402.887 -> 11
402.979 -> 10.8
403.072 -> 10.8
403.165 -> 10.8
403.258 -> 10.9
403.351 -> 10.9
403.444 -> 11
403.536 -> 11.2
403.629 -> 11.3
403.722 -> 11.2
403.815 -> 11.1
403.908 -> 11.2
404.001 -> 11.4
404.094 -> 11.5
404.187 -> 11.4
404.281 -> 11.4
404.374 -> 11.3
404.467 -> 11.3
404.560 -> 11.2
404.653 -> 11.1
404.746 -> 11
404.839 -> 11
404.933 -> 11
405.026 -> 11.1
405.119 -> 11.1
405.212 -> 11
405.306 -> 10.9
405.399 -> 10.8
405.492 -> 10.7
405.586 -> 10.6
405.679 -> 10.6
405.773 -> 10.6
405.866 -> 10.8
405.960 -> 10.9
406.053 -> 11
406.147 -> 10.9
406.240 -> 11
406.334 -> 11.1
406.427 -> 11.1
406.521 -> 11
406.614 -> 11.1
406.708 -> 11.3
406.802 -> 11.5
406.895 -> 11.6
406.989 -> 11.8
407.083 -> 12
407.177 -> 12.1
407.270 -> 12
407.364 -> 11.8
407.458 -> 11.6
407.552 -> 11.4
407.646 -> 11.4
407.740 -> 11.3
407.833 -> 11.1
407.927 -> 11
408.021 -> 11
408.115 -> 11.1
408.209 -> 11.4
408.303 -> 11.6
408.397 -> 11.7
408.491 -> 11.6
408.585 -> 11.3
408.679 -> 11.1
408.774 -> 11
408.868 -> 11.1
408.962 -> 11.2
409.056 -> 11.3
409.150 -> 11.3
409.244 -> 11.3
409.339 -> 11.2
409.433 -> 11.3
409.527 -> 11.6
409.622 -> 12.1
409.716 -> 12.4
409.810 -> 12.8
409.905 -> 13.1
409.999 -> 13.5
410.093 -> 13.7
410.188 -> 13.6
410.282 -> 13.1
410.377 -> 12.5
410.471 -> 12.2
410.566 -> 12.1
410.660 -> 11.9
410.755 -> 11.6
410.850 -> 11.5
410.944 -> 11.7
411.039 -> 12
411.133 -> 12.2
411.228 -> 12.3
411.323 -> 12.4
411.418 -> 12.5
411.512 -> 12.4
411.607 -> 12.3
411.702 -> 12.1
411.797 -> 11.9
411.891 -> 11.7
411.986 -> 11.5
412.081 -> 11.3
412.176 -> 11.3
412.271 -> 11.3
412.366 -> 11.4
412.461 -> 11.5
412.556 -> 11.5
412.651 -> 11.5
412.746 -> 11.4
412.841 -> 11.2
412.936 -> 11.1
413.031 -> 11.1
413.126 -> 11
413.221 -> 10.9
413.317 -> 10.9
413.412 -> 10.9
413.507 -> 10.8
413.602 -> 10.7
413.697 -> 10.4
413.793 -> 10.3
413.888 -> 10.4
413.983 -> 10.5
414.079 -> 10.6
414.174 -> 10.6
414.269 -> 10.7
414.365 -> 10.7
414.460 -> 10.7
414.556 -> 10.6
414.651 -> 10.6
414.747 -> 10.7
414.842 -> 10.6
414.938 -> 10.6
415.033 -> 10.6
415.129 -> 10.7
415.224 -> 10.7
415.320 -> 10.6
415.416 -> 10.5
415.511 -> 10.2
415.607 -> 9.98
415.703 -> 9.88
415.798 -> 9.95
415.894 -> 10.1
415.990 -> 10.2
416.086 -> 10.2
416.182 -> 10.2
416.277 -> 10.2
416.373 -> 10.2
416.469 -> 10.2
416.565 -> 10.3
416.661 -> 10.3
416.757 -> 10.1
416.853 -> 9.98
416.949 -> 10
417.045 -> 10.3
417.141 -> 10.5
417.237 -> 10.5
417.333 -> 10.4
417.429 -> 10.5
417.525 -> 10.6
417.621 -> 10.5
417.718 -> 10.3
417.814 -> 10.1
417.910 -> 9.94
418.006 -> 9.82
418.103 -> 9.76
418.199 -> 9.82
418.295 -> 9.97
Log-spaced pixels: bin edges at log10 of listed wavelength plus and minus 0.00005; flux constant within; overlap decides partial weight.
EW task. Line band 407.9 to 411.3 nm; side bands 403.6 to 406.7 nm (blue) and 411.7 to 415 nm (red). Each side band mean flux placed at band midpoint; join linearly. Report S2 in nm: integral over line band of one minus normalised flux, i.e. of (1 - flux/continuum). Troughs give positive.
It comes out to -0.27 nm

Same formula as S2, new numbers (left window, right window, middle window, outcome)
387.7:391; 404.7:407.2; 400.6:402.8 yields 0.13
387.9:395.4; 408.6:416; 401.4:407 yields 0.46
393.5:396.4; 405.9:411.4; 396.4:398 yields -0.16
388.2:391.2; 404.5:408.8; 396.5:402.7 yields 0.18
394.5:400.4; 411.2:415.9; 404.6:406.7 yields 0.16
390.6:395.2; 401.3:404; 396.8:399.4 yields -0.23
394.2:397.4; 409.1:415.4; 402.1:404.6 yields 0.25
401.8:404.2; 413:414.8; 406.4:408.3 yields -0.09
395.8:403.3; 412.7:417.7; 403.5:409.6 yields 0.09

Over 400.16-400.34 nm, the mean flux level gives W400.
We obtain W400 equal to 11.7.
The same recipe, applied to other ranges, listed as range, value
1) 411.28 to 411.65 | 12.4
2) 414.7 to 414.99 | 10.7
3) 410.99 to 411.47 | 12.3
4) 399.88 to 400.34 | 11.6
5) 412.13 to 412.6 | 11.4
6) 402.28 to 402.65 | 11.3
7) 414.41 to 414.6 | 10.6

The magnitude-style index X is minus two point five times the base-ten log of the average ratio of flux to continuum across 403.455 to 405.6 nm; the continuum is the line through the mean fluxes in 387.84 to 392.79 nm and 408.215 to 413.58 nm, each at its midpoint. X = 0.11 mag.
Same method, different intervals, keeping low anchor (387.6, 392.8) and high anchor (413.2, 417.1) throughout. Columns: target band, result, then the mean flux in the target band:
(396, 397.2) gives -0.108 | 14.3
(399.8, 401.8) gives 0.088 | 11.4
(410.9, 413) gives -0.085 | 11.7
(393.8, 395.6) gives 0.065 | 12.4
